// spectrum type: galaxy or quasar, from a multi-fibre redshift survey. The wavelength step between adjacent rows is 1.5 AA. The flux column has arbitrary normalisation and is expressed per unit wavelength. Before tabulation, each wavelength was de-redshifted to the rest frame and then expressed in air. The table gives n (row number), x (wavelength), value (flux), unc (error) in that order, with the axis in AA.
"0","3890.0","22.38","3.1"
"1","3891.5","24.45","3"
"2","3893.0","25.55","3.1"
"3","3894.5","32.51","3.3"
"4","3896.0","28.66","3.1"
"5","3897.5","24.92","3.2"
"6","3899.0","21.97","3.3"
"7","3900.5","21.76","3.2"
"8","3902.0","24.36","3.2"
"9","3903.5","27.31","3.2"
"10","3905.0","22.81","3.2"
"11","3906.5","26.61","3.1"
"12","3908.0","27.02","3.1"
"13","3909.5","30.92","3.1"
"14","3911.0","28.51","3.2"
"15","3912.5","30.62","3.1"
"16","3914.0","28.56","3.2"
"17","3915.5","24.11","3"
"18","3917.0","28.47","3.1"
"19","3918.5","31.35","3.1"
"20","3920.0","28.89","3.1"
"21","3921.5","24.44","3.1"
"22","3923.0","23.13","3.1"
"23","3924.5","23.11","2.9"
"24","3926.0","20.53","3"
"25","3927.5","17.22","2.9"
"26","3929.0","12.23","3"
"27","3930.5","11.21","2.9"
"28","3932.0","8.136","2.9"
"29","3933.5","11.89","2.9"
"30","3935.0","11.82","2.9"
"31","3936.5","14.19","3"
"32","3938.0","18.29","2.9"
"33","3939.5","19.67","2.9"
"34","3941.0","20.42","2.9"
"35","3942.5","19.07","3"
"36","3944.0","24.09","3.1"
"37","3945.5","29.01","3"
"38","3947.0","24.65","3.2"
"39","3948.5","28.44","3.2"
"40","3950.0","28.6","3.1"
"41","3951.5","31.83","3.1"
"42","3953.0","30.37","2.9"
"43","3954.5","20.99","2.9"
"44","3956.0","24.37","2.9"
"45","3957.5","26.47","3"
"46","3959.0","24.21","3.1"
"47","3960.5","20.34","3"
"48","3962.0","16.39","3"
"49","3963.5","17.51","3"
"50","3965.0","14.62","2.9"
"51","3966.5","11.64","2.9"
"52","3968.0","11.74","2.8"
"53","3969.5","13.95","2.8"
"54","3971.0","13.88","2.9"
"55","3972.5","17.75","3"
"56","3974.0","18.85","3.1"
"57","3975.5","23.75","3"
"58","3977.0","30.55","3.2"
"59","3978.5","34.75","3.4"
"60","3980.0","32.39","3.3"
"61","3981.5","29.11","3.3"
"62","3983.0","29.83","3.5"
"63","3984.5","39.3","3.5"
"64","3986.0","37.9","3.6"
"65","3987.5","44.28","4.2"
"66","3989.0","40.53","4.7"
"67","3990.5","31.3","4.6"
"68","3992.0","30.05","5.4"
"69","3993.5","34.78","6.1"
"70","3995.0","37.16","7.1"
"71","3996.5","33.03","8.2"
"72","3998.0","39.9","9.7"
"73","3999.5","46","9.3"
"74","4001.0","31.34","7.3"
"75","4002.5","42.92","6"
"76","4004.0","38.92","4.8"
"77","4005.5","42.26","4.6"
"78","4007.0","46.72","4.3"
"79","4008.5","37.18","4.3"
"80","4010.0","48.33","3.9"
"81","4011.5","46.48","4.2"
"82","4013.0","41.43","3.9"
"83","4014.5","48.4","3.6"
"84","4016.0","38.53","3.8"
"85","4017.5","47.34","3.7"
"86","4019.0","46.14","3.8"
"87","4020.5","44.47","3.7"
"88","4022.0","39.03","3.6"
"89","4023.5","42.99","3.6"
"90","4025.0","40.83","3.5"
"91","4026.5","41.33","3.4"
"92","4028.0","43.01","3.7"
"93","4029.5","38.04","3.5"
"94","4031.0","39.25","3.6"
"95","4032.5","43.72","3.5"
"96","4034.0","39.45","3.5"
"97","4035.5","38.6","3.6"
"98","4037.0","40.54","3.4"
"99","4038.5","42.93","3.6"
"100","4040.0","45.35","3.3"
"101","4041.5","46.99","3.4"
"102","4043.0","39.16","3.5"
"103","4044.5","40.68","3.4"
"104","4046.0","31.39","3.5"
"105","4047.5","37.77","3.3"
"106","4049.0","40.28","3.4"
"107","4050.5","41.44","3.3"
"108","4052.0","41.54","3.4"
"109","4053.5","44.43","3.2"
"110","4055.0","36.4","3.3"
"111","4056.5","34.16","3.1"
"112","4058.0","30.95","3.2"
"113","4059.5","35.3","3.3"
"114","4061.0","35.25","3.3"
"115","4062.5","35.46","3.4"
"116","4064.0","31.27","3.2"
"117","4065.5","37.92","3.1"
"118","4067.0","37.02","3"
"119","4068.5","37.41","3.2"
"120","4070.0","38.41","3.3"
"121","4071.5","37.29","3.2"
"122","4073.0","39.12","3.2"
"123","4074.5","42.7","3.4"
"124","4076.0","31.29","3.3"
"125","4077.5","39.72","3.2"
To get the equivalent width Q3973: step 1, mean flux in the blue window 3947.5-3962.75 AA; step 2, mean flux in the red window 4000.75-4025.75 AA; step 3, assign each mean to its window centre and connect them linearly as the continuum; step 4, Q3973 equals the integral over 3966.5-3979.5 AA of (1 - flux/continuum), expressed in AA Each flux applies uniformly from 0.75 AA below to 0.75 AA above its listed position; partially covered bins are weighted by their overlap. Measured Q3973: 4.5 AA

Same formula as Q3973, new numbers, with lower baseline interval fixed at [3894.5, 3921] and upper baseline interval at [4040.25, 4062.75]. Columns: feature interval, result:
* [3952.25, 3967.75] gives 5.3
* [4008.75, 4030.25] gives -4.5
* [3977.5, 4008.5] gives -3.1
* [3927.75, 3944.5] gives 7.9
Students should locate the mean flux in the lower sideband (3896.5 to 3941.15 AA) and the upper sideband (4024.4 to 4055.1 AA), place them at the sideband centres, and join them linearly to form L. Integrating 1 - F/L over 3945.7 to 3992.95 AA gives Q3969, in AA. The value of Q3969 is 6.5 AA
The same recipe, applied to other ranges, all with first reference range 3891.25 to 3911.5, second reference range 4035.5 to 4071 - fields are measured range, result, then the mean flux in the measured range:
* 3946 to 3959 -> 1.5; 26.8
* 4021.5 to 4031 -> -1.2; 40.8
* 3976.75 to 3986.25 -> -0.2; 33.3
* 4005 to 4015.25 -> -2.8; 44.5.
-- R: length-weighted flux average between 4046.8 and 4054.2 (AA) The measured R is 41.1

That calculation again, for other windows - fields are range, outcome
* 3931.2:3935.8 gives 10.7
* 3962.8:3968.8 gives 13.8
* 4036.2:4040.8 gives 42.9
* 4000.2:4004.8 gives 37.9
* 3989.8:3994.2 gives 32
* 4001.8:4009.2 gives 41.6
